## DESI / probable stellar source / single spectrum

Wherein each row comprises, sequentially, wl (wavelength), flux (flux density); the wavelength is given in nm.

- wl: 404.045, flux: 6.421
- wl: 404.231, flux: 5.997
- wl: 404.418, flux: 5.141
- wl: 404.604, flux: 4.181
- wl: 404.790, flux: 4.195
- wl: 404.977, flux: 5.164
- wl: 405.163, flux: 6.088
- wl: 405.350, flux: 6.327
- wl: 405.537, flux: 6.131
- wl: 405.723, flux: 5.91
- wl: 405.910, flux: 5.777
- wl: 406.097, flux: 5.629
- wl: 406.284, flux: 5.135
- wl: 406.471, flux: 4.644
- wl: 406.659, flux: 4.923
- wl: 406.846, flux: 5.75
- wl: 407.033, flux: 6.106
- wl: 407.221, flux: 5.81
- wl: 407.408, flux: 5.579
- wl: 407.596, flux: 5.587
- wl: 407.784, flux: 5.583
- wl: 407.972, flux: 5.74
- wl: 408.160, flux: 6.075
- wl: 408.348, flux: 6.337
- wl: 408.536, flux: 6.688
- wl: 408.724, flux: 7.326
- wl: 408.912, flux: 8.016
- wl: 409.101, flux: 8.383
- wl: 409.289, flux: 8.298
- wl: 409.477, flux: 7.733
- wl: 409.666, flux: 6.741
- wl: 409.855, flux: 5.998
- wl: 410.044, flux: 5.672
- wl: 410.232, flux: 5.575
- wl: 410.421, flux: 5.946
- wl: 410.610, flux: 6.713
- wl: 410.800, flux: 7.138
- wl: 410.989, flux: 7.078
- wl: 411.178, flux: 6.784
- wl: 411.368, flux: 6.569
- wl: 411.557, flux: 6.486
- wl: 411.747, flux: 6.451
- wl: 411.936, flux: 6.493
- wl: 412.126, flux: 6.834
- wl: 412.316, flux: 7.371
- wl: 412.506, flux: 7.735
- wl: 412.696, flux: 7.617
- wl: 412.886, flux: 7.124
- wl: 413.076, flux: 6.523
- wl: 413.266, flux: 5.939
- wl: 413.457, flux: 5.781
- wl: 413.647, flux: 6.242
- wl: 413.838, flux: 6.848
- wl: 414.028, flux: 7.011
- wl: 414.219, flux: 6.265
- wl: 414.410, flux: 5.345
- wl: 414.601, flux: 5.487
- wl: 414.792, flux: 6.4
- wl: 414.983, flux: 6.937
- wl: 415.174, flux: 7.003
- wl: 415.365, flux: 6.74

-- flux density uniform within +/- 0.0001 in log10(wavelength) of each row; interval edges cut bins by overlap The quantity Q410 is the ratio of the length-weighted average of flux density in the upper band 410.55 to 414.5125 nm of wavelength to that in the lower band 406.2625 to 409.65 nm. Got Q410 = 1.05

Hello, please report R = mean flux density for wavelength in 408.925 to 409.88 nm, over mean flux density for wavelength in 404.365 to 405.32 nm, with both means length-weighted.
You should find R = 1.50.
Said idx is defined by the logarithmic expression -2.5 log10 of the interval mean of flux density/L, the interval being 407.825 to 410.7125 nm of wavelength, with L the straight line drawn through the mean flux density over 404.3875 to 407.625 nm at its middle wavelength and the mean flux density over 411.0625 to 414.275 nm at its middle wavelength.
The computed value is -0.11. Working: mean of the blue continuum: 5.45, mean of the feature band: 6.73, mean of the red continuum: 6.72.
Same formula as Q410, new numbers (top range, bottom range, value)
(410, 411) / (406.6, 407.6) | 1.12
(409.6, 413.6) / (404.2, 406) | 1.20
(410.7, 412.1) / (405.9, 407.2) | 1.24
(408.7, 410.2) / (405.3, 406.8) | 1.30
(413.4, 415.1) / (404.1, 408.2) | 1.14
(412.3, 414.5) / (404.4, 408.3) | 1.20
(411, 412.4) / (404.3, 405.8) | 1.25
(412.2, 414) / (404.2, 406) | 1.24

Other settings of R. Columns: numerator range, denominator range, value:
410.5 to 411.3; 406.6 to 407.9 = 1.22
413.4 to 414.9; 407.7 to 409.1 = 0.93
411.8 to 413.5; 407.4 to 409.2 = 1.04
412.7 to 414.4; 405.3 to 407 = 1.16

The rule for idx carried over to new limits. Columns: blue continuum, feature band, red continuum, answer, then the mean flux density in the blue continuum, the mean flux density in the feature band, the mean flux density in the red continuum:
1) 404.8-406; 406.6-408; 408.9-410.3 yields 0.13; 5.78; 5.65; 7.02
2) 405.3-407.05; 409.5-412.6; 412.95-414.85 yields -0.11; 5.6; 6.62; 6.19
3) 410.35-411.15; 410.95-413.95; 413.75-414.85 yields -0.04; 6.74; 6.74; 6.22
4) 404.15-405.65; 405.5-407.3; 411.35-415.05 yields 0.01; 5.41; 5.56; 6.57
